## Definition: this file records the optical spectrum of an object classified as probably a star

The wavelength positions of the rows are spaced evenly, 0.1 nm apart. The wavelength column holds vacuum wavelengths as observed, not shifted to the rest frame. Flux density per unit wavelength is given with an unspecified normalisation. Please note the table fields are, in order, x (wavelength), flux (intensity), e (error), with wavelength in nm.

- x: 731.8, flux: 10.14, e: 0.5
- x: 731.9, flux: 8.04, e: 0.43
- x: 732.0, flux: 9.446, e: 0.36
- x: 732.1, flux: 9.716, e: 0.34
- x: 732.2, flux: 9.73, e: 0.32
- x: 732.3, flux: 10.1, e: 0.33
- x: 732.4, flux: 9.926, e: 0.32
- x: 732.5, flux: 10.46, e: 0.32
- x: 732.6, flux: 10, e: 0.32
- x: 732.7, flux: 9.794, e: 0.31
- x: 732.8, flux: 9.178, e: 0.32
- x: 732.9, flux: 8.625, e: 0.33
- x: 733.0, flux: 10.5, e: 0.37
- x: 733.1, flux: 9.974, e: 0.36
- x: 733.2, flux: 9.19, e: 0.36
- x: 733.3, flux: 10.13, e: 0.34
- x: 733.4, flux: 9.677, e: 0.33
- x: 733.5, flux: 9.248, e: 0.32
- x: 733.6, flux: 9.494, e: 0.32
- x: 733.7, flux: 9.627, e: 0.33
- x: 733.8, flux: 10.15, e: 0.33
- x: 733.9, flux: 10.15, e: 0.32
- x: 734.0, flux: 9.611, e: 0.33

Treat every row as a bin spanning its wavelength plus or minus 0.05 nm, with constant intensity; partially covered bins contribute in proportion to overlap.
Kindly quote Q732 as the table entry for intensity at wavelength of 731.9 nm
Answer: 8.04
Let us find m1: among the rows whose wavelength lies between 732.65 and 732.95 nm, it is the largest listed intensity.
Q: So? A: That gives 9.794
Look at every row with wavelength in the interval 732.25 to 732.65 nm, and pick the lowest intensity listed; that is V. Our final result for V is 9.926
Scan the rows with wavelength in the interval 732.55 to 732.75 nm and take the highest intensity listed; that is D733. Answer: 10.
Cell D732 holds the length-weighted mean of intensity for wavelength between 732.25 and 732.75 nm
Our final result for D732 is 10.1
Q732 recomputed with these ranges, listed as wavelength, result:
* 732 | 9.446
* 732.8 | 9.178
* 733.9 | 10.15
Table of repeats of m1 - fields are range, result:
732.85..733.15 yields 10.5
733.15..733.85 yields 10.15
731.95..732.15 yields 9.716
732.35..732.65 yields 10.46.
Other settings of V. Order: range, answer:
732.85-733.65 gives 8.625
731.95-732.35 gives 9.446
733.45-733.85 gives 9.248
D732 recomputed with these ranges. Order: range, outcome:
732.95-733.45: 9.89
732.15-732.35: 9.92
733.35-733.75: 9.51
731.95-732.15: 9.58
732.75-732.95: 8.9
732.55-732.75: 9.9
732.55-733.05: 9.62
